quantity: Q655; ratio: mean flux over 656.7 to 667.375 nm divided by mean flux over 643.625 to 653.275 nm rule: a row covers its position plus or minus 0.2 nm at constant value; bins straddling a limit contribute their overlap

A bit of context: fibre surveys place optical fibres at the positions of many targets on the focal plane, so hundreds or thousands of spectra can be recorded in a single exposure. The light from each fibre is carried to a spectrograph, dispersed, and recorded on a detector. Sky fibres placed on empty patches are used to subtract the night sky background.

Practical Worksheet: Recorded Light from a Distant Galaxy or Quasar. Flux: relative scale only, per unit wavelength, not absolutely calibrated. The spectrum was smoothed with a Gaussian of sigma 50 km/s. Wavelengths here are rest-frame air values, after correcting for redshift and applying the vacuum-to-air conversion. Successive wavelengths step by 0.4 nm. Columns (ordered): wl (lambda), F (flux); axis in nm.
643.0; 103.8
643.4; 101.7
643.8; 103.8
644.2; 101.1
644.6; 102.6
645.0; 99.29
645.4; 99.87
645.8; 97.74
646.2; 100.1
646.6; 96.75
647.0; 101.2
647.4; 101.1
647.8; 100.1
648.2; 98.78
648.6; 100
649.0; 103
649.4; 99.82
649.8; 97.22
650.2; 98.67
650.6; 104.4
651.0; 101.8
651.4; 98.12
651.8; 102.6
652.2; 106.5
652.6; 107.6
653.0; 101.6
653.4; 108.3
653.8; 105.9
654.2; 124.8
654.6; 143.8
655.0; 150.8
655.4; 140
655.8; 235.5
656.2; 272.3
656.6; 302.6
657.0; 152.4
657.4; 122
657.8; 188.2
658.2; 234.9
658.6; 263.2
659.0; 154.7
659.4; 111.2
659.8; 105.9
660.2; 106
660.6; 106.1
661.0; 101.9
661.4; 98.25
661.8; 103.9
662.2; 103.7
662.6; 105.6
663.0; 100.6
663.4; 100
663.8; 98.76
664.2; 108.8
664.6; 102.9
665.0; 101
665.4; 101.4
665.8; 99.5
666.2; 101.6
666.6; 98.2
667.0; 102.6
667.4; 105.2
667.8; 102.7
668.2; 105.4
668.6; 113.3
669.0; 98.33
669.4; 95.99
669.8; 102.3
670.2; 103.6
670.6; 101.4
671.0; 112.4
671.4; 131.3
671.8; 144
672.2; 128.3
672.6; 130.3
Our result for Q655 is 1.22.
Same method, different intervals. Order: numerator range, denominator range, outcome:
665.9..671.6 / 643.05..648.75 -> 1.05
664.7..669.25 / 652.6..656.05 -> 0.74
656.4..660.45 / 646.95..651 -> 1.72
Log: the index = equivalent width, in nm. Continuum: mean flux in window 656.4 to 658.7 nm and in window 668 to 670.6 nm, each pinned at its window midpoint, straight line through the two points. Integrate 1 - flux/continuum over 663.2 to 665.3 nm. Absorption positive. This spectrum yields 0.649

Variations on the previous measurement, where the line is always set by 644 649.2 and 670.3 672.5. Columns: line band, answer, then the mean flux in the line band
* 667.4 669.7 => 0.32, 103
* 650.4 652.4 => 0.04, 103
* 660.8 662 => 0.13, 101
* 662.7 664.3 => 0.19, 102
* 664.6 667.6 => 0.42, 101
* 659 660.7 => -0.01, 113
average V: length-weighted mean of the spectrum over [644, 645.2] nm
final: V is 101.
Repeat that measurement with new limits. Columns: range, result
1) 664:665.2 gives 104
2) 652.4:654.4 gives 110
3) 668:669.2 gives 106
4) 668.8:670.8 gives 100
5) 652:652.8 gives 107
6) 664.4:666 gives 101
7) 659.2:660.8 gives 107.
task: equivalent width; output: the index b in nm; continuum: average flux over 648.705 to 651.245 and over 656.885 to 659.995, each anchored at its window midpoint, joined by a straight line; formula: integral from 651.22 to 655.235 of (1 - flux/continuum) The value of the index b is 0.36 nm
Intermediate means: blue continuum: 101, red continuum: 167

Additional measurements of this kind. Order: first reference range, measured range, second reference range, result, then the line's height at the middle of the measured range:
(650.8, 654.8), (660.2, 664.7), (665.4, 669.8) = 0.09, 105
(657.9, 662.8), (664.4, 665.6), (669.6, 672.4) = 0.24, 127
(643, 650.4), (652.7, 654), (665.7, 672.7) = -0.03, 103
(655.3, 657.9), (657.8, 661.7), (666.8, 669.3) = 0.78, 177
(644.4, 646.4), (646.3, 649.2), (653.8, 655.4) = 0.23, 109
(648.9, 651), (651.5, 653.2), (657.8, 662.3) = 0.08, 110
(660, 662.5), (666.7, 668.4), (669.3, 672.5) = 0.12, 112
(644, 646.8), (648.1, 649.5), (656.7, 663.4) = 0.10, 108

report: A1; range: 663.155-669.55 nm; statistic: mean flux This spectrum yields 102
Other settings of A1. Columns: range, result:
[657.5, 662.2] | 141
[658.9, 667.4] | 105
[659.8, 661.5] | 104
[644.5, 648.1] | 99.8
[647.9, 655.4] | 109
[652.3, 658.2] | 163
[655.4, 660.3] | 187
